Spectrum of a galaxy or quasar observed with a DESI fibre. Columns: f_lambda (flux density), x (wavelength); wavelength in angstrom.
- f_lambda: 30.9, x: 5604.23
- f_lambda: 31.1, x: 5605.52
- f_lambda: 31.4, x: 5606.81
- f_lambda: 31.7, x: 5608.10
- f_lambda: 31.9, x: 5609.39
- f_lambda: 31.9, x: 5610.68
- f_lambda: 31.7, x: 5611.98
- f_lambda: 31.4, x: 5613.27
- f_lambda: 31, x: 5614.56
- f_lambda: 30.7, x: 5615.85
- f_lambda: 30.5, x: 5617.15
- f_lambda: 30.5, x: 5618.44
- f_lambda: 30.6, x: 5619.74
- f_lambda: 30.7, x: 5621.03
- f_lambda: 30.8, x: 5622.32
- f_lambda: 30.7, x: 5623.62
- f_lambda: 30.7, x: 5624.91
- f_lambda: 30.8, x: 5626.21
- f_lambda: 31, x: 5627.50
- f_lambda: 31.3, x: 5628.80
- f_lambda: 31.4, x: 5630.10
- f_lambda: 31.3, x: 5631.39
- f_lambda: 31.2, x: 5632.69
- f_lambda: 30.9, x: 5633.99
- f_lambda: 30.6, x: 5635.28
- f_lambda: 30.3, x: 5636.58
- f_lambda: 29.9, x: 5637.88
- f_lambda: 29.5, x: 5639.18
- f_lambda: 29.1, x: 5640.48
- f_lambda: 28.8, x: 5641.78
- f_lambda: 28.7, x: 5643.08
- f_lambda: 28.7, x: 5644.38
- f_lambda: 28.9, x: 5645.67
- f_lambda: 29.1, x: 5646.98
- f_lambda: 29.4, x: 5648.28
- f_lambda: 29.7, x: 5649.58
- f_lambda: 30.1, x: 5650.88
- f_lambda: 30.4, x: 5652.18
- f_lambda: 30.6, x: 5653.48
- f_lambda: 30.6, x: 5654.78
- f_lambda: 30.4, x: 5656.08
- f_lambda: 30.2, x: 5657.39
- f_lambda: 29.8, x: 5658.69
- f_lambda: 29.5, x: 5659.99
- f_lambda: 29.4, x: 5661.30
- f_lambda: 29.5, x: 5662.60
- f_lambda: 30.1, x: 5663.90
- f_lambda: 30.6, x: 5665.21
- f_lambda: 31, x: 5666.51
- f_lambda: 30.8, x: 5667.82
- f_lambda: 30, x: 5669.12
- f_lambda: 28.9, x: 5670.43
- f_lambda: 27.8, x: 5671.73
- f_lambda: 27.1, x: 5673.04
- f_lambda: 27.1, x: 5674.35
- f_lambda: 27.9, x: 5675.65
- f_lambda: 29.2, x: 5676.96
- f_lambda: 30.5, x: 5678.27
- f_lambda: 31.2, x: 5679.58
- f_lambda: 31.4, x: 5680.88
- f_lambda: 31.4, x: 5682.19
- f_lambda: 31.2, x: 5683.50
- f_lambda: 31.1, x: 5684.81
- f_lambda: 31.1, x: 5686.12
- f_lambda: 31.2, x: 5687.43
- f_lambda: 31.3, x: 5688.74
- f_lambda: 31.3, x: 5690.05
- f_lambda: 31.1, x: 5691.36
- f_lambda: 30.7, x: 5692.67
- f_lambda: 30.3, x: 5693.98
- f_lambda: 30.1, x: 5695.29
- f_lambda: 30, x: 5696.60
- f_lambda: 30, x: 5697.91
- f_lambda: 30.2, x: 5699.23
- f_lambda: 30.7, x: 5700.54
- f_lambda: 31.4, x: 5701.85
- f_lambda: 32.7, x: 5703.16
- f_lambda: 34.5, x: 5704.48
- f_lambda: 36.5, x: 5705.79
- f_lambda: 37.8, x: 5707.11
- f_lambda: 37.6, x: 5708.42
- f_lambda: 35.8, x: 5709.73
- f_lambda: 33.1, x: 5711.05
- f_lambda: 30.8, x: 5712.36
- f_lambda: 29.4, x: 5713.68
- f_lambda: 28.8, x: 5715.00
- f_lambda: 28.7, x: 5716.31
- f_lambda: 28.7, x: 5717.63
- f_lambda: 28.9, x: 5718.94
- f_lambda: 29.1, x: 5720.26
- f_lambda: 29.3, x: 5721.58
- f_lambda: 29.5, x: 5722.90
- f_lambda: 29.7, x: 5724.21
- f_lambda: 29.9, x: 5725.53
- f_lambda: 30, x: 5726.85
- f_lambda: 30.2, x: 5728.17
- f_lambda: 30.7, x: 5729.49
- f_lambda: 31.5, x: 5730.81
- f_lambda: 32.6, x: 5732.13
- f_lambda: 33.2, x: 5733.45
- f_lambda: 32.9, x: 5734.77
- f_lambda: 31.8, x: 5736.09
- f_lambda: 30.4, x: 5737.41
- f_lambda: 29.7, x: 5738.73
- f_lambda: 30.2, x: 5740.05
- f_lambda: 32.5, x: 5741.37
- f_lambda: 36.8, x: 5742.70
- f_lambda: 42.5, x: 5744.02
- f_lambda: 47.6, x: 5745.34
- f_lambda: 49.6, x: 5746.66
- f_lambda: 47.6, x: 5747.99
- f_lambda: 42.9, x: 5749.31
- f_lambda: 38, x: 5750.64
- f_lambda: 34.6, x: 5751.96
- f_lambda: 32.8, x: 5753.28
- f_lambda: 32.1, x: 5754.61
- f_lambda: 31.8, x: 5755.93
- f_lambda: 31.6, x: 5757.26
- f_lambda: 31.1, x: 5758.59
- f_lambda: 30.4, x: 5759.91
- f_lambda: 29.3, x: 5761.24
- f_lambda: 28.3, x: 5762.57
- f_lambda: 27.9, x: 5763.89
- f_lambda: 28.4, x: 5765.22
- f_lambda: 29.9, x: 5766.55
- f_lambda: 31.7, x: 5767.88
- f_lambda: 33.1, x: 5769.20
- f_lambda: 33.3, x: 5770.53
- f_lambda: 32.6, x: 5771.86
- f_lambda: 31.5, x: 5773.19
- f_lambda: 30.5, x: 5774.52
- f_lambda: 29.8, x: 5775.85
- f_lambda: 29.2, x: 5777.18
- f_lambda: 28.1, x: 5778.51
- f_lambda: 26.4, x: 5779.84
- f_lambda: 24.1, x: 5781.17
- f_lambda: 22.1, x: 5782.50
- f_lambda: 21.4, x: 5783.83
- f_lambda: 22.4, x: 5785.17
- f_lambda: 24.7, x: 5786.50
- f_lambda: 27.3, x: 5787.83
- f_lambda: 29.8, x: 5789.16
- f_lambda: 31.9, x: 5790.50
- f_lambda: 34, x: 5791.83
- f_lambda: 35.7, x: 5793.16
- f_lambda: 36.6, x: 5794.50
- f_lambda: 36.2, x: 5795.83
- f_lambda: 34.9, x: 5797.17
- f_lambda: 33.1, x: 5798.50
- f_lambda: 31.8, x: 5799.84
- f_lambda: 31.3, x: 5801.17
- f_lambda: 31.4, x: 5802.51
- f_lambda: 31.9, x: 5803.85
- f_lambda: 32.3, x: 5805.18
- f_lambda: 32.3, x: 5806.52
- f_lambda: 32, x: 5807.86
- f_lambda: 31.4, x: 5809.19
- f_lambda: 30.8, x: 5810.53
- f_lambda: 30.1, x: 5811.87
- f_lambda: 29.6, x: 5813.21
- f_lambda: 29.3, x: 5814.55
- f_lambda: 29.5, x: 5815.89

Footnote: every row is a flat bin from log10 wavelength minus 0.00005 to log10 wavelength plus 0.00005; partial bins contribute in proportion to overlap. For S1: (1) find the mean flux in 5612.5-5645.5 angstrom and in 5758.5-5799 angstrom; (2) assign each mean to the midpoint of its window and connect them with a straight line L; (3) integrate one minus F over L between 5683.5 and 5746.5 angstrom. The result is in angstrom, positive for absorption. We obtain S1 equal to -4.3 angstrom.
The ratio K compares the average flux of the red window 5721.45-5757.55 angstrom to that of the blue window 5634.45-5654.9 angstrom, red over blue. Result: 1.16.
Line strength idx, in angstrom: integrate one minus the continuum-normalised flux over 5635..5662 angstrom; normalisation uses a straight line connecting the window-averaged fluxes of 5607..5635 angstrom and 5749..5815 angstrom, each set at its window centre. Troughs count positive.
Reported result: 1.2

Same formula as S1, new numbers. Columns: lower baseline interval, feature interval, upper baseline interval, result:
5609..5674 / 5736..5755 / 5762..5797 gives -4.98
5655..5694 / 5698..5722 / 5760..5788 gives -1.97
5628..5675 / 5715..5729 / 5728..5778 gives 1.28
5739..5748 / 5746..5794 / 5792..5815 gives 7.16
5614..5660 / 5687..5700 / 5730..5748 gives 1.08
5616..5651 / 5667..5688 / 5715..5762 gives 1.09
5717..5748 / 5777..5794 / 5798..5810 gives 2.50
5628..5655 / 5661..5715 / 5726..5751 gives 2.84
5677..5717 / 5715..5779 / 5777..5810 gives -3.44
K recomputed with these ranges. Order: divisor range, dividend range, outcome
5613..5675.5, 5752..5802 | 1.01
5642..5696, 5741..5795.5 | 1.08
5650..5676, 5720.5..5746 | 1.10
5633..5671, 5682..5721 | 1.06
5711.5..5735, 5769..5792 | 0.94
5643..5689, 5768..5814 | 1.02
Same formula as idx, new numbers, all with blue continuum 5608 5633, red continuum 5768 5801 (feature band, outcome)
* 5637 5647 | 0.59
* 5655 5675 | 0.84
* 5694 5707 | -0.59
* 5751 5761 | -0.62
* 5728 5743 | -0.71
